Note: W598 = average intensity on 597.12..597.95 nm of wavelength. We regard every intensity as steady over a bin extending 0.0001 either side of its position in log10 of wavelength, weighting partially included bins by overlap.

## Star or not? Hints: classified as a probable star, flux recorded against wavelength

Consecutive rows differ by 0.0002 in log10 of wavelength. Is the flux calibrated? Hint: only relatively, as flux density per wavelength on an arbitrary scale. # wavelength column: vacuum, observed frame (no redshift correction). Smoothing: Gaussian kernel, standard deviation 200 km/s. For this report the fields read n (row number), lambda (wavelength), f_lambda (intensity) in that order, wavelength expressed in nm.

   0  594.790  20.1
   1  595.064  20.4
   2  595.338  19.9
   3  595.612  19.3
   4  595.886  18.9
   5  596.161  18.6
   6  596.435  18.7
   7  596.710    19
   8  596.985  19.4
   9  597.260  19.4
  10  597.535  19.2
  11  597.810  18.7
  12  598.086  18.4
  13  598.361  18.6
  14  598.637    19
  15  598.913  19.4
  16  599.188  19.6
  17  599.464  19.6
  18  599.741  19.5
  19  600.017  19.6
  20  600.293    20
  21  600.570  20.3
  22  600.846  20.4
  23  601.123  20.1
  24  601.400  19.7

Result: 19.1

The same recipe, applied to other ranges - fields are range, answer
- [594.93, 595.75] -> 19.9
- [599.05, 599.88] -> 19.6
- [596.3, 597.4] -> 19.1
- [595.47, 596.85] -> 18.9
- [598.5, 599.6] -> 19.4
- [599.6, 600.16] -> 19.5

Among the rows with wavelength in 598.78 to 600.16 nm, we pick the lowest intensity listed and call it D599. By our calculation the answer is 19.4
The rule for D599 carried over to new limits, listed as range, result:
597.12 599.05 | 18.4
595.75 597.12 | 18.6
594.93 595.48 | 19.9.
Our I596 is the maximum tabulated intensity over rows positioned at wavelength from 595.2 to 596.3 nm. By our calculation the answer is 19.9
